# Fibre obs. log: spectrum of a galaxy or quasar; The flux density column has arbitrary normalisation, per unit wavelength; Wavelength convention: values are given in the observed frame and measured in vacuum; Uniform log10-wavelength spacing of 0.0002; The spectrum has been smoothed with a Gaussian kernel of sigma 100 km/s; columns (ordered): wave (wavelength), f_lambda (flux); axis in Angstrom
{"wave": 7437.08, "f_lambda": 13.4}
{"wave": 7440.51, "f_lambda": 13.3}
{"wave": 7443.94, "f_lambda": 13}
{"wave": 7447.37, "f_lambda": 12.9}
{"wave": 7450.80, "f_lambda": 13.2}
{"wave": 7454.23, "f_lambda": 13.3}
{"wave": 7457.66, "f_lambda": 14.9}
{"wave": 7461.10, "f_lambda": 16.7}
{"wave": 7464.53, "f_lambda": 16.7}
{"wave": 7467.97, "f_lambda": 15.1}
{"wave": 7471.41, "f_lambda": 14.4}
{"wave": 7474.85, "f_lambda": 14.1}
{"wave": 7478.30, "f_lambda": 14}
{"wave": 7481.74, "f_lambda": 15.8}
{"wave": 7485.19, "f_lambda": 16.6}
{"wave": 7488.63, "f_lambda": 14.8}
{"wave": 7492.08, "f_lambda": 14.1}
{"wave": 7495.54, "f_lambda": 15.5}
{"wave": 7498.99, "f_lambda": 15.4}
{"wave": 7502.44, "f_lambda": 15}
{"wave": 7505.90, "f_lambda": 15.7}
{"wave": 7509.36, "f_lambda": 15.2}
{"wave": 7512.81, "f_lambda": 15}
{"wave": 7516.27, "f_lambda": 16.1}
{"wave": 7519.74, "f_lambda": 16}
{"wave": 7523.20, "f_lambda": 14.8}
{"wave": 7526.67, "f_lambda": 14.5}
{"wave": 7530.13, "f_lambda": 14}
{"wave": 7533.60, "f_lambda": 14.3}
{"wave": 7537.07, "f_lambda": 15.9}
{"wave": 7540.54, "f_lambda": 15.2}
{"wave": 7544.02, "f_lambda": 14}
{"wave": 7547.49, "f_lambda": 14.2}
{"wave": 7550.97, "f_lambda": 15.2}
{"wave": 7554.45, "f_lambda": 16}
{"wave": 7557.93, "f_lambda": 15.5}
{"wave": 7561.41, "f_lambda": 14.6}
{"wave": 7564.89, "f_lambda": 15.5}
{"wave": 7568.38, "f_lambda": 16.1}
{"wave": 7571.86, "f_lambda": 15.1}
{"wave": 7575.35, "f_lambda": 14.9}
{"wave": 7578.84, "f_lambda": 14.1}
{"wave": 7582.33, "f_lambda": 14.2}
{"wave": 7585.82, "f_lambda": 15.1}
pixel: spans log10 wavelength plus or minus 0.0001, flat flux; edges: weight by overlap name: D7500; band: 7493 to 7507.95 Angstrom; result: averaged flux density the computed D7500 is 15.3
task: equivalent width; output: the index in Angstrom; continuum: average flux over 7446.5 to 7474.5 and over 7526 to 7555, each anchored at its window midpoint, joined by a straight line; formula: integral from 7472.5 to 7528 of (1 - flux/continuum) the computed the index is -1.6 Angstrom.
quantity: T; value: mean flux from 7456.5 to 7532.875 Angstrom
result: 15.2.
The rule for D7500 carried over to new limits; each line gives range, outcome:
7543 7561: 15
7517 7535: 14.8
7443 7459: 13.5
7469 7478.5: 14.3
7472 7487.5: 15.1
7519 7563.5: 14.9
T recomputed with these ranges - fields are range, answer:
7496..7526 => 15.4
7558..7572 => 15.4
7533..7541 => 15.2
